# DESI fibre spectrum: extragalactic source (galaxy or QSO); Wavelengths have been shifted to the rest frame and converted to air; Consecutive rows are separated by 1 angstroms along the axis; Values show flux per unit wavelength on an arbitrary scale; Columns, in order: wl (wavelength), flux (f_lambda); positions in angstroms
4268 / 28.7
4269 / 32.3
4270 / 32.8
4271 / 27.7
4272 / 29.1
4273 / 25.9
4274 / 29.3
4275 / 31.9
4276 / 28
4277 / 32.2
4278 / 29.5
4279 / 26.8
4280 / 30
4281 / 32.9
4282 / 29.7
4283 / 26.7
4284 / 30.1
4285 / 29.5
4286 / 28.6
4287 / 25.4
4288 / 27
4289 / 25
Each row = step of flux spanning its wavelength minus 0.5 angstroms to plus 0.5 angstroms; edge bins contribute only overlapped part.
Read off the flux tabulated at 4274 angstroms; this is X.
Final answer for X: 29.3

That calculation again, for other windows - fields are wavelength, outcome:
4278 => 29.5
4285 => 29.5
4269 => 32.3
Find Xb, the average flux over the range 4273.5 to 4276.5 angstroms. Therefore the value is 29.7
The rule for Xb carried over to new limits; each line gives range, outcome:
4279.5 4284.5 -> 29.9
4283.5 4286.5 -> 29.4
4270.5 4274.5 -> 28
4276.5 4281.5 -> 30.3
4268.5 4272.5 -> 30.5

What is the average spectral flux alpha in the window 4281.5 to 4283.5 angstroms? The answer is 28.2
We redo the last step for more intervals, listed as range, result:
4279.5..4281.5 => 31.4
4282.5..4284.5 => 28.4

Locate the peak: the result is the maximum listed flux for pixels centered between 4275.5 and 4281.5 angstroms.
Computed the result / 32.9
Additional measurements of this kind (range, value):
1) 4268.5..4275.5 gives 32.8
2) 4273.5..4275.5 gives 31.9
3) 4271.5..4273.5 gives 29.1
